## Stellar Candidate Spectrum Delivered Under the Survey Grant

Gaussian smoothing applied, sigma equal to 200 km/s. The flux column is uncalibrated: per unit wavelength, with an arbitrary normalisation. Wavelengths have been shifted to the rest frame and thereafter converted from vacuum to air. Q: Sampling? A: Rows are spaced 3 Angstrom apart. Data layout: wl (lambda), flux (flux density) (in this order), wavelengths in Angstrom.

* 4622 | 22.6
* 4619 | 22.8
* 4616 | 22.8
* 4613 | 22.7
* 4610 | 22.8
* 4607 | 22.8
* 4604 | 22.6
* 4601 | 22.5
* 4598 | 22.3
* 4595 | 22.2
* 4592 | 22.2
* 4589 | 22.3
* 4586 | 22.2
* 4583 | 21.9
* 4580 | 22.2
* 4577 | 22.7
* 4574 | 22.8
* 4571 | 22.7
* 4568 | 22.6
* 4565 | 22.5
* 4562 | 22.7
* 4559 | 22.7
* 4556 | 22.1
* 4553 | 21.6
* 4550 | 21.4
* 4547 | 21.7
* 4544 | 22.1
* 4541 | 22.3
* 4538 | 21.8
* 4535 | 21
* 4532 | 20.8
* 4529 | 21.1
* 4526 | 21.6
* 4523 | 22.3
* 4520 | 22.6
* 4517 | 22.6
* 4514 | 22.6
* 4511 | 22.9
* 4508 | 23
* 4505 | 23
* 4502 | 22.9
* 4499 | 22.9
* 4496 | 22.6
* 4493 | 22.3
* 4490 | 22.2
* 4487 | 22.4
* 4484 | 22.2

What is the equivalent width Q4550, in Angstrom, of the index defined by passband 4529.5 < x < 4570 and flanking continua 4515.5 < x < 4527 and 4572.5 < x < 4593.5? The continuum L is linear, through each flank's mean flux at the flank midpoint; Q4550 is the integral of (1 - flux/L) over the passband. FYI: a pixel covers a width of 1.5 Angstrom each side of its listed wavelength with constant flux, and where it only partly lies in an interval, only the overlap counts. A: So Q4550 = 0.7 Angstrom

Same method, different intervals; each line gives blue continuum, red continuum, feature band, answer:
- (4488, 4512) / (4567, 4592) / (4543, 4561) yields 0.45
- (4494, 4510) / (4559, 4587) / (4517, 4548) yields 1.27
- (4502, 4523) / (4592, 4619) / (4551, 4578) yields 0.23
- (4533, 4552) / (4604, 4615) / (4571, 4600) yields 0.04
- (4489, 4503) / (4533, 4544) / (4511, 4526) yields -0.24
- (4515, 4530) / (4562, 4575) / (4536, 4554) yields 0.45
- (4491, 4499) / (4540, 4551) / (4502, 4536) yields 0.05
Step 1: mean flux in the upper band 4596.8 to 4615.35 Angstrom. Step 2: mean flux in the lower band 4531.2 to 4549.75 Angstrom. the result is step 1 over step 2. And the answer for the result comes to 1.05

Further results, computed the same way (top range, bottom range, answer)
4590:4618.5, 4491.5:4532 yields 1.01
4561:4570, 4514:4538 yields 1.04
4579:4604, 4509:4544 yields 1.01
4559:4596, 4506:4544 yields 1.02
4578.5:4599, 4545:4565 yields 1.01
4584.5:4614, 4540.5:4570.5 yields 1.01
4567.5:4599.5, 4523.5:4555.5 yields 1.04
